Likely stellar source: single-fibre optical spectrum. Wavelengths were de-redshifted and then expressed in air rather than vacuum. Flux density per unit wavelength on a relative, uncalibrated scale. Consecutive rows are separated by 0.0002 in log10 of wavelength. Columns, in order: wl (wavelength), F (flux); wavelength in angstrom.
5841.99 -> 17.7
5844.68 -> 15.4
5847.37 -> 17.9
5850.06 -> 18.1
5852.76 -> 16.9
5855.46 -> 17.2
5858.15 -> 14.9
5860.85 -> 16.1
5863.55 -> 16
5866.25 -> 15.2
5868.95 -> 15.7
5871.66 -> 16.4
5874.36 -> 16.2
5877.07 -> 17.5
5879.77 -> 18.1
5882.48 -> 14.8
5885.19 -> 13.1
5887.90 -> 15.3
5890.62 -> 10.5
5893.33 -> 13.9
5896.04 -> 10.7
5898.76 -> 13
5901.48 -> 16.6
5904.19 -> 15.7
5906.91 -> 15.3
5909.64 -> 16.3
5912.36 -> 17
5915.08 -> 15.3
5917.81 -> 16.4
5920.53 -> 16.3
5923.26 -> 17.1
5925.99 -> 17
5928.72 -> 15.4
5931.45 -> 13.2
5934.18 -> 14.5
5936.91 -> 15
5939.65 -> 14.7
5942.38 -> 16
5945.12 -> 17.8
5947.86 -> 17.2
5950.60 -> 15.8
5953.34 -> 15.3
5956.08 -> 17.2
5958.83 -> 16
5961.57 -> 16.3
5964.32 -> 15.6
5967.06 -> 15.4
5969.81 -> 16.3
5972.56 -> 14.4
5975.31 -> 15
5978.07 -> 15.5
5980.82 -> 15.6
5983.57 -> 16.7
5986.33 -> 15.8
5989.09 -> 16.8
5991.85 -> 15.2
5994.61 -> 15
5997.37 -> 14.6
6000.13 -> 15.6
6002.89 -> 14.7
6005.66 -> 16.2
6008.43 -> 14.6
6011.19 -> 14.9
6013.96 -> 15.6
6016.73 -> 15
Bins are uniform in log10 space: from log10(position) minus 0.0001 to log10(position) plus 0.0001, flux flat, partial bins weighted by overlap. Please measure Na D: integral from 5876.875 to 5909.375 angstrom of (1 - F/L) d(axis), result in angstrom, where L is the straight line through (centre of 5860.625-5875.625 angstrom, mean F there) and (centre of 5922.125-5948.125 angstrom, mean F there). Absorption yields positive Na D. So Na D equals 2.77 angstrom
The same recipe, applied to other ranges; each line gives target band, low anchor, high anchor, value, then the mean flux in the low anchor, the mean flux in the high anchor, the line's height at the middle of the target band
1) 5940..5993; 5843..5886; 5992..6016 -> -1.8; 16.3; 15.2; 15.5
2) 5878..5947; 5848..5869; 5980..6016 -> 3.5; 16.4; 15.5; 16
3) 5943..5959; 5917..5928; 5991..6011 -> -0.5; 16.6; 15.1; 16.1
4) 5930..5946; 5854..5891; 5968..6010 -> 0.4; 15.6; 15.5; 15.5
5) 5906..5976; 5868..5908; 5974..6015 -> -3.3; 14.8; 15.5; 15.1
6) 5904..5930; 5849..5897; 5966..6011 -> -1.3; 15.4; 15.4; 15.4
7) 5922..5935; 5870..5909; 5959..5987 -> -0.2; 14.8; 15.7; 15.2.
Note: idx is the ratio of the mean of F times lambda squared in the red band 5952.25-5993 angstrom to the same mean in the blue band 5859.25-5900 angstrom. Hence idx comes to 1.1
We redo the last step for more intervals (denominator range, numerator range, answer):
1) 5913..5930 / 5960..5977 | 0.97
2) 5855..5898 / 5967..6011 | 1.07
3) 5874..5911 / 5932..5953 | 1.09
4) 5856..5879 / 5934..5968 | 1.02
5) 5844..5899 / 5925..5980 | 1.05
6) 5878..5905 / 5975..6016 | 1.13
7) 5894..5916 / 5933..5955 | 1.07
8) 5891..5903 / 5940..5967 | 1.24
